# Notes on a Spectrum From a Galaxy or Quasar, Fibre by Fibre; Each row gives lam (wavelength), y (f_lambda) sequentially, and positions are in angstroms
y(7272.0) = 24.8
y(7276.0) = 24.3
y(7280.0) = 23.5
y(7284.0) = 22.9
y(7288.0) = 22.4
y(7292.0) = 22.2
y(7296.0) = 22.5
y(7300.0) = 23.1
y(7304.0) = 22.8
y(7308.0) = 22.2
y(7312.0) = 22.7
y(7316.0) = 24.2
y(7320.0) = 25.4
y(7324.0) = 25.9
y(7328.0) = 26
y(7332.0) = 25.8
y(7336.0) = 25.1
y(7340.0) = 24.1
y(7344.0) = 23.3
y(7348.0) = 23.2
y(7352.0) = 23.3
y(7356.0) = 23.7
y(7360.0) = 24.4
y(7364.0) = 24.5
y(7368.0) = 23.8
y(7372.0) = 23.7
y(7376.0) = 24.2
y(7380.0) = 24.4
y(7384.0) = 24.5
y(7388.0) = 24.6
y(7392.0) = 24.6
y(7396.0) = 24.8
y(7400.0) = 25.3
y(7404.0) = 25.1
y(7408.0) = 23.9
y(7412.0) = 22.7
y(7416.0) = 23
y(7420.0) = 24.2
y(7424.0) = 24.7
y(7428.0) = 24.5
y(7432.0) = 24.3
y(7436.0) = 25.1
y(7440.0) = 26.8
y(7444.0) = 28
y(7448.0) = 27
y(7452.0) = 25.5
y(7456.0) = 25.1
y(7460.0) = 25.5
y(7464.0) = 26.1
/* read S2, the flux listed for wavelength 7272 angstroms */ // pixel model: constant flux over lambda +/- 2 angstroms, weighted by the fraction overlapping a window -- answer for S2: 24.8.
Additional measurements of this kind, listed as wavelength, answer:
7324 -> 25.9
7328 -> 26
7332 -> 25.8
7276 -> 24.3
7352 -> 23.3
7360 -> 24.4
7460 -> 25.5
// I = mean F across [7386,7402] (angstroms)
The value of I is 24.8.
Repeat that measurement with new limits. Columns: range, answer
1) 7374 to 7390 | 24.4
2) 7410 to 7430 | 23.8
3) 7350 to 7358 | 23.5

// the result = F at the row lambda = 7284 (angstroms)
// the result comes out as 22.9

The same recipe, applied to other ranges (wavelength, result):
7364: 24.5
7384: 24.5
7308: 22.2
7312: 22.7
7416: 23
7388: 24.6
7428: 24.5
